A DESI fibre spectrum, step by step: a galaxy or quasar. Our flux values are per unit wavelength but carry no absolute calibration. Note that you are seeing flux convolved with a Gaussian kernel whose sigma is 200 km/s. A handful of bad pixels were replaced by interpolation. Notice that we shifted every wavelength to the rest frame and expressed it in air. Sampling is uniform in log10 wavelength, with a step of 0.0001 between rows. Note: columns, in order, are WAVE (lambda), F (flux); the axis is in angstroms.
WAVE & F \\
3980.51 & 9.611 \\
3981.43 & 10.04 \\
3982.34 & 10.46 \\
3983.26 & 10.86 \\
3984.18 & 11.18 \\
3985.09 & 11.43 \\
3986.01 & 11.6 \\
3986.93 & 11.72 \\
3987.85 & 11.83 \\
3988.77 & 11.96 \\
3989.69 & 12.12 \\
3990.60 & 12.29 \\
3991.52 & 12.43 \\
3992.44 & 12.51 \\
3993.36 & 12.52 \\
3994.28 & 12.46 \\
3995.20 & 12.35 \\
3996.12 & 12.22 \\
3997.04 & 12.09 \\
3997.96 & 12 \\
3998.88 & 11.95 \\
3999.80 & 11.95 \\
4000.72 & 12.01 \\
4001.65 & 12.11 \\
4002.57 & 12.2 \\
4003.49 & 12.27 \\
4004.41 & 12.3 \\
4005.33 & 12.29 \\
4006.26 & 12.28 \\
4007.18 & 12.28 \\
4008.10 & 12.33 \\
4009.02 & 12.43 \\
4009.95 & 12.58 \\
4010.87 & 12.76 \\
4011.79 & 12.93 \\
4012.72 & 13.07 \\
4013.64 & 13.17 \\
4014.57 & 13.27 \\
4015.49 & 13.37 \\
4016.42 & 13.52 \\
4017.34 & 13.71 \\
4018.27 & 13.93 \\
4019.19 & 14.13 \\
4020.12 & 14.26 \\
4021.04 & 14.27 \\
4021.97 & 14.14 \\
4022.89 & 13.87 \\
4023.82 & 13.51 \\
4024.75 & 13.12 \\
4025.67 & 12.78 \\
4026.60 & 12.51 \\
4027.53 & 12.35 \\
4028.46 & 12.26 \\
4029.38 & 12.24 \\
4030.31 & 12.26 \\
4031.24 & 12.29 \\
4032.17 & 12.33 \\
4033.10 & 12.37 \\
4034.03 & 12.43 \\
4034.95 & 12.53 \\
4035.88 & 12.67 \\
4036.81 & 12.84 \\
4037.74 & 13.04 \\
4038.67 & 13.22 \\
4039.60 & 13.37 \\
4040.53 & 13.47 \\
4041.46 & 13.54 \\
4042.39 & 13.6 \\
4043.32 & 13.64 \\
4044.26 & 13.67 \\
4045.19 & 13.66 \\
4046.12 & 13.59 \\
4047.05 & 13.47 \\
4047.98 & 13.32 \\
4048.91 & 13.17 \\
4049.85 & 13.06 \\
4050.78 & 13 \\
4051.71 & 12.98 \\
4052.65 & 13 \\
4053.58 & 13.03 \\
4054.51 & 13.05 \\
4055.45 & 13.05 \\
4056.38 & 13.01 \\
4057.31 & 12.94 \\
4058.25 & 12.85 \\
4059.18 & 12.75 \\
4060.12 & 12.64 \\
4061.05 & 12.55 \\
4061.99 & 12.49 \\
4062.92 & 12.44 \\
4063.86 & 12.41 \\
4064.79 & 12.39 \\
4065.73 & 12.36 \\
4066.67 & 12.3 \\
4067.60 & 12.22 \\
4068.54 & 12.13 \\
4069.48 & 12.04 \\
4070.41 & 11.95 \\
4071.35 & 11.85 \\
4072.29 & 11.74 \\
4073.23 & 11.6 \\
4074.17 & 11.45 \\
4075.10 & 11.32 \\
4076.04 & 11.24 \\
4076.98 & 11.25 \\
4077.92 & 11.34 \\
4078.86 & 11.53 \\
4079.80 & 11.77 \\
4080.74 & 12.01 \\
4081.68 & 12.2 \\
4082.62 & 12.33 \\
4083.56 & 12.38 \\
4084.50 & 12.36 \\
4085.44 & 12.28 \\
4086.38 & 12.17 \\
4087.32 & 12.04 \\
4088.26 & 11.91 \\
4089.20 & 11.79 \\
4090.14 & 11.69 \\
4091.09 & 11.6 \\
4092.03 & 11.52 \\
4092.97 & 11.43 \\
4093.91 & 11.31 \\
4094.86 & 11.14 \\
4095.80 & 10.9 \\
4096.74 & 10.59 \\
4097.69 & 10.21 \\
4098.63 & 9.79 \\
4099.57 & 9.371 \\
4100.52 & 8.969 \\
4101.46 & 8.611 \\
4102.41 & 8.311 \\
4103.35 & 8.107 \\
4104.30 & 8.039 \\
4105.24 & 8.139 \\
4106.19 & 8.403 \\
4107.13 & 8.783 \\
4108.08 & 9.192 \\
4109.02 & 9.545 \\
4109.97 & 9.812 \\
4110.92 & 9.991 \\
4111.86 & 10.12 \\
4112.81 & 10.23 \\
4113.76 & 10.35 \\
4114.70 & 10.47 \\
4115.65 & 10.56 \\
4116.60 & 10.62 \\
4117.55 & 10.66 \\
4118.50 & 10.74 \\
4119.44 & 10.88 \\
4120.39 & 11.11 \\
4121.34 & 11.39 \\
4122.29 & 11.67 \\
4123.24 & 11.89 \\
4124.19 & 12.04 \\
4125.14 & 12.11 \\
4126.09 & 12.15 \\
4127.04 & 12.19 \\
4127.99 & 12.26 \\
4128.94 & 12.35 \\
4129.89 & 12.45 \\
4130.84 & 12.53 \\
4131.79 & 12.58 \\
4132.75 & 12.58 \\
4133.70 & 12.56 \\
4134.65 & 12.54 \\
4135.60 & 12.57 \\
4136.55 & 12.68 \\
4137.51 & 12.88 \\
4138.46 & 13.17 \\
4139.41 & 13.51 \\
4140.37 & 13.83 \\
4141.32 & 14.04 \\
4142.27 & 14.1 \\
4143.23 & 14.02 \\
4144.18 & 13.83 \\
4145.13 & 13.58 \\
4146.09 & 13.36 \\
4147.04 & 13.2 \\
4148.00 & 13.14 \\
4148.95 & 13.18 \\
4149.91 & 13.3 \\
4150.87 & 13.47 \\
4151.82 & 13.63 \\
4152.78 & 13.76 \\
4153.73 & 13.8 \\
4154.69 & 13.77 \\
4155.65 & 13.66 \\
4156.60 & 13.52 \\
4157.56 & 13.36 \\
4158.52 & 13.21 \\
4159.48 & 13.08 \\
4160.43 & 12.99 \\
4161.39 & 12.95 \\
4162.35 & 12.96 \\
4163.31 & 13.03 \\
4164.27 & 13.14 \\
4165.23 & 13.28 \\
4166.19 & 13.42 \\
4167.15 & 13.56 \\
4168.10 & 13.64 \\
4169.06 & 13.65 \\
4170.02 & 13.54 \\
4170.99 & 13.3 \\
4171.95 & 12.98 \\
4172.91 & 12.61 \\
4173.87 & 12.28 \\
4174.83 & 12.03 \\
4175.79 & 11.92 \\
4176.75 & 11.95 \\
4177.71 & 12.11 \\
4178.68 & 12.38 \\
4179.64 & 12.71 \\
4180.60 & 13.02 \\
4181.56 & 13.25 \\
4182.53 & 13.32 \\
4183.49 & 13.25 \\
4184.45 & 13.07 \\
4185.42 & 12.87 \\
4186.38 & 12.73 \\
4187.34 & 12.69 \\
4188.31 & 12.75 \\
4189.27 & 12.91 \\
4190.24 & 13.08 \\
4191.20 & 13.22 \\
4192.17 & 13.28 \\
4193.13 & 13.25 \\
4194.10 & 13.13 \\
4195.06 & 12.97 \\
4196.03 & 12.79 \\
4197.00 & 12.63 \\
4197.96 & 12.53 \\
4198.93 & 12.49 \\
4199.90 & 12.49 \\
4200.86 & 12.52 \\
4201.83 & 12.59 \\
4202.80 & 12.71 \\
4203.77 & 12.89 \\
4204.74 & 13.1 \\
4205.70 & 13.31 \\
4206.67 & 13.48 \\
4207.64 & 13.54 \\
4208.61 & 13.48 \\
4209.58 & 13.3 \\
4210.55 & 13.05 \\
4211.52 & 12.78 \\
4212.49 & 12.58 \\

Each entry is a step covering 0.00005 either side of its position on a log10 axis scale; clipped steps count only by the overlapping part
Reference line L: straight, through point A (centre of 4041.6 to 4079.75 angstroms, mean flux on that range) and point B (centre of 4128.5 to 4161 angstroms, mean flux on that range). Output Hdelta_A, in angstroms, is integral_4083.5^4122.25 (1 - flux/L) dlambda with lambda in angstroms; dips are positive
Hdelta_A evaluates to 7.43 angstroms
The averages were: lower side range 12.5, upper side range 13.2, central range 10.4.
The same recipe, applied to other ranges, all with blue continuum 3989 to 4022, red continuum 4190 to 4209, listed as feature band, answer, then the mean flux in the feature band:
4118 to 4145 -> 0.7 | 12.5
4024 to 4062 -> -0.5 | 12.9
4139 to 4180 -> -1.0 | 13.2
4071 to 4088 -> 1.3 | 11.8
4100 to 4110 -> 3.2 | 8.67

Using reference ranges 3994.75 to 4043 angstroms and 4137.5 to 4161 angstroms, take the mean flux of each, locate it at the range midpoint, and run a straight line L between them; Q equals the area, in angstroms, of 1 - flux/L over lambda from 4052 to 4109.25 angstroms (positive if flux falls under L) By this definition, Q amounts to 7.7 angstroms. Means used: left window 12.8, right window 13.5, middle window 11.4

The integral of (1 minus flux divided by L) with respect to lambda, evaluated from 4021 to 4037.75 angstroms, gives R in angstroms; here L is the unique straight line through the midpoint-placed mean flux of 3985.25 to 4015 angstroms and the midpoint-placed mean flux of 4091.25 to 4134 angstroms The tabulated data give -1.29 angstroms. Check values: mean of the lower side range 12.3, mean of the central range 12.8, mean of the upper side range 10.6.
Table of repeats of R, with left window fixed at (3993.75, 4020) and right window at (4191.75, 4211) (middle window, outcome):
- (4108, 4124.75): 2.8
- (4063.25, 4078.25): 1.1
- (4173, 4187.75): 0.3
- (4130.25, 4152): -0.6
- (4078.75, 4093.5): 1.0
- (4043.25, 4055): -0.5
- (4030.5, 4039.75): 0.0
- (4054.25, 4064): 0.0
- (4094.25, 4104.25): 2.5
